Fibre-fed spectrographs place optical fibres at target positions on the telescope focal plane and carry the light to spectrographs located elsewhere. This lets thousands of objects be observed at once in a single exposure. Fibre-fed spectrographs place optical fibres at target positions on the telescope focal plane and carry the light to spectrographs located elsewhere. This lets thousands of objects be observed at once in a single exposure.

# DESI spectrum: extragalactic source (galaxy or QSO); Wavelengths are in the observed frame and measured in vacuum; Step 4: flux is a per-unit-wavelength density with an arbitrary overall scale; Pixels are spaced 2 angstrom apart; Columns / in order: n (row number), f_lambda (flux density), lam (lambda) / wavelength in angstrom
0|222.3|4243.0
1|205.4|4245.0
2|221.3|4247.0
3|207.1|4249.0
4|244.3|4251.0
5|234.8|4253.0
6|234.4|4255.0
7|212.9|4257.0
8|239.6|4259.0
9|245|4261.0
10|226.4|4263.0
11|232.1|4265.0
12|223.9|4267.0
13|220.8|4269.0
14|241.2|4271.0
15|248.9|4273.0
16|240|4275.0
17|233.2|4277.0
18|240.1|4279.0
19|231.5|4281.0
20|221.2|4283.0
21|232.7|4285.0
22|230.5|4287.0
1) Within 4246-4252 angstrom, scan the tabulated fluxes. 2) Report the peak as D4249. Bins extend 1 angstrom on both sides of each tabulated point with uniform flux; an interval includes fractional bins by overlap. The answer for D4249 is 244.3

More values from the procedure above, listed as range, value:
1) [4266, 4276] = 248.9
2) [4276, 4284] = 240.1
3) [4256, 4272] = 245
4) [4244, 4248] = 221.3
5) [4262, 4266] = 232.1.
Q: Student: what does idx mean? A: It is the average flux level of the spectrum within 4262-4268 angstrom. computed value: 227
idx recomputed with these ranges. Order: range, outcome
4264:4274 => 233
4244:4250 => 211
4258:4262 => 242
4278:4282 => 236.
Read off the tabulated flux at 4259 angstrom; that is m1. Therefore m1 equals 239.6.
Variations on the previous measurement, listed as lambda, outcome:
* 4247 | 221.3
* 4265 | 232.1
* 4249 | 207.1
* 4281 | 231.5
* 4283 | 221.2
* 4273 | 248.9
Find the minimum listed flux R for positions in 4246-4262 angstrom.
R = 207.1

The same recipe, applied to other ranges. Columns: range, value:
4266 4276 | 220.8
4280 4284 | 221.2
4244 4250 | 205.4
